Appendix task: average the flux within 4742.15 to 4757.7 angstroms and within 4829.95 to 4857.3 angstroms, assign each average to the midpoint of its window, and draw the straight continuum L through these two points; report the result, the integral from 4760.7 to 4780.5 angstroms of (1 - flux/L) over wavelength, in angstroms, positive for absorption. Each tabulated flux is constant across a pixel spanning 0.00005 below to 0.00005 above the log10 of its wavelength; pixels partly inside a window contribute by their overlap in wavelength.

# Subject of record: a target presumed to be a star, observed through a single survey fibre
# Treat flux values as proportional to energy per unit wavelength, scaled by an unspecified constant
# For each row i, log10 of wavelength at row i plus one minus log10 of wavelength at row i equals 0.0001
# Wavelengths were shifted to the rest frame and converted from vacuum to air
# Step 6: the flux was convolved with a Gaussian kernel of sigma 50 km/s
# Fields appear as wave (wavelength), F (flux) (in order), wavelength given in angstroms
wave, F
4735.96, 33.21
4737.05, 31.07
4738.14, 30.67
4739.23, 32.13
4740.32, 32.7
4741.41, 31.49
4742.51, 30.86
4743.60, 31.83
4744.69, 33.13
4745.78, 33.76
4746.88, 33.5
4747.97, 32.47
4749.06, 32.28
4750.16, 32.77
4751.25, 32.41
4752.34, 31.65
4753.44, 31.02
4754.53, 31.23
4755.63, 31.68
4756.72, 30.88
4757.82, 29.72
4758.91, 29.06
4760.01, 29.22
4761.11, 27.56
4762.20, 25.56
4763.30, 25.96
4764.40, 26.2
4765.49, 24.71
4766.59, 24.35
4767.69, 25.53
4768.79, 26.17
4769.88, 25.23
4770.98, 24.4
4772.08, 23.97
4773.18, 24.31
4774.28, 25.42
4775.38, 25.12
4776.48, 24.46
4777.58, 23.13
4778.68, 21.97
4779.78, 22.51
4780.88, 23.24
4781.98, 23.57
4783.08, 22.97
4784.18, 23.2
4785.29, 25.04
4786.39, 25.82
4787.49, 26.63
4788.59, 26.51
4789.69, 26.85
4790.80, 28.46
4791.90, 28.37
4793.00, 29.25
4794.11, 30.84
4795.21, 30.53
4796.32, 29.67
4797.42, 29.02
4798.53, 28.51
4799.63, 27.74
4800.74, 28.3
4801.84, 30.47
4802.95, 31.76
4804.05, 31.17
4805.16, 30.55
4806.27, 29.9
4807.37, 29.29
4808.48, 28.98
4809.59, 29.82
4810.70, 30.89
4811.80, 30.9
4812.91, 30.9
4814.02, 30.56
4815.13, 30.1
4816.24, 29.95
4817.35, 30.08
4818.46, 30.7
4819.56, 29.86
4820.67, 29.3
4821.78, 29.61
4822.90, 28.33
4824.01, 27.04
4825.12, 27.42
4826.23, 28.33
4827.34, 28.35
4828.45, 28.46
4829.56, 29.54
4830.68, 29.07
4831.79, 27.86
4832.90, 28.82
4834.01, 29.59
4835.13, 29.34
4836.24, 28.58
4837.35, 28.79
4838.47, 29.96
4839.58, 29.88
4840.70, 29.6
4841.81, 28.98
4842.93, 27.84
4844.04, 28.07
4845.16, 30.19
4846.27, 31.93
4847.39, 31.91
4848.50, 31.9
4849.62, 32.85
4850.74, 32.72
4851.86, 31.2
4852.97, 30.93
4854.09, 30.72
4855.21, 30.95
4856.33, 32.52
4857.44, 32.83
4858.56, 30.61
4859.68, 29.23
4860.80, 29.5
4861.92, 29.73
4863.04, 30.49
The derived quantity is 4.3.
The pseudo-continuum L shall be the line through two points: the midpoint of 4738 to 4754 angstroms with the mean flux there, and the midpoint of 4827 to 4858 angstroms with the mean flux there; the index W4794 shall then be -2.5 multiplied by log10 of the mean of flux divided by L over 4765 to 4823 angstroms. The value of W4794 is 0.13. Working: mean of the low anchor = 32.2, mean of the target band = 27.5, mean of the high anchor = 30.1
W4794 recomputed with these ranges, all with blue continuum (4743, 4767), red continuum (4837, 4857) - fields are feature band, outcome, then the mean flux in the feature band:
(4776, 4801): 0.151 mag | 26.4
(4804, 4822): 0.011 mag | 30.1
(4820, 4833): 0.074 mag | 28.5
